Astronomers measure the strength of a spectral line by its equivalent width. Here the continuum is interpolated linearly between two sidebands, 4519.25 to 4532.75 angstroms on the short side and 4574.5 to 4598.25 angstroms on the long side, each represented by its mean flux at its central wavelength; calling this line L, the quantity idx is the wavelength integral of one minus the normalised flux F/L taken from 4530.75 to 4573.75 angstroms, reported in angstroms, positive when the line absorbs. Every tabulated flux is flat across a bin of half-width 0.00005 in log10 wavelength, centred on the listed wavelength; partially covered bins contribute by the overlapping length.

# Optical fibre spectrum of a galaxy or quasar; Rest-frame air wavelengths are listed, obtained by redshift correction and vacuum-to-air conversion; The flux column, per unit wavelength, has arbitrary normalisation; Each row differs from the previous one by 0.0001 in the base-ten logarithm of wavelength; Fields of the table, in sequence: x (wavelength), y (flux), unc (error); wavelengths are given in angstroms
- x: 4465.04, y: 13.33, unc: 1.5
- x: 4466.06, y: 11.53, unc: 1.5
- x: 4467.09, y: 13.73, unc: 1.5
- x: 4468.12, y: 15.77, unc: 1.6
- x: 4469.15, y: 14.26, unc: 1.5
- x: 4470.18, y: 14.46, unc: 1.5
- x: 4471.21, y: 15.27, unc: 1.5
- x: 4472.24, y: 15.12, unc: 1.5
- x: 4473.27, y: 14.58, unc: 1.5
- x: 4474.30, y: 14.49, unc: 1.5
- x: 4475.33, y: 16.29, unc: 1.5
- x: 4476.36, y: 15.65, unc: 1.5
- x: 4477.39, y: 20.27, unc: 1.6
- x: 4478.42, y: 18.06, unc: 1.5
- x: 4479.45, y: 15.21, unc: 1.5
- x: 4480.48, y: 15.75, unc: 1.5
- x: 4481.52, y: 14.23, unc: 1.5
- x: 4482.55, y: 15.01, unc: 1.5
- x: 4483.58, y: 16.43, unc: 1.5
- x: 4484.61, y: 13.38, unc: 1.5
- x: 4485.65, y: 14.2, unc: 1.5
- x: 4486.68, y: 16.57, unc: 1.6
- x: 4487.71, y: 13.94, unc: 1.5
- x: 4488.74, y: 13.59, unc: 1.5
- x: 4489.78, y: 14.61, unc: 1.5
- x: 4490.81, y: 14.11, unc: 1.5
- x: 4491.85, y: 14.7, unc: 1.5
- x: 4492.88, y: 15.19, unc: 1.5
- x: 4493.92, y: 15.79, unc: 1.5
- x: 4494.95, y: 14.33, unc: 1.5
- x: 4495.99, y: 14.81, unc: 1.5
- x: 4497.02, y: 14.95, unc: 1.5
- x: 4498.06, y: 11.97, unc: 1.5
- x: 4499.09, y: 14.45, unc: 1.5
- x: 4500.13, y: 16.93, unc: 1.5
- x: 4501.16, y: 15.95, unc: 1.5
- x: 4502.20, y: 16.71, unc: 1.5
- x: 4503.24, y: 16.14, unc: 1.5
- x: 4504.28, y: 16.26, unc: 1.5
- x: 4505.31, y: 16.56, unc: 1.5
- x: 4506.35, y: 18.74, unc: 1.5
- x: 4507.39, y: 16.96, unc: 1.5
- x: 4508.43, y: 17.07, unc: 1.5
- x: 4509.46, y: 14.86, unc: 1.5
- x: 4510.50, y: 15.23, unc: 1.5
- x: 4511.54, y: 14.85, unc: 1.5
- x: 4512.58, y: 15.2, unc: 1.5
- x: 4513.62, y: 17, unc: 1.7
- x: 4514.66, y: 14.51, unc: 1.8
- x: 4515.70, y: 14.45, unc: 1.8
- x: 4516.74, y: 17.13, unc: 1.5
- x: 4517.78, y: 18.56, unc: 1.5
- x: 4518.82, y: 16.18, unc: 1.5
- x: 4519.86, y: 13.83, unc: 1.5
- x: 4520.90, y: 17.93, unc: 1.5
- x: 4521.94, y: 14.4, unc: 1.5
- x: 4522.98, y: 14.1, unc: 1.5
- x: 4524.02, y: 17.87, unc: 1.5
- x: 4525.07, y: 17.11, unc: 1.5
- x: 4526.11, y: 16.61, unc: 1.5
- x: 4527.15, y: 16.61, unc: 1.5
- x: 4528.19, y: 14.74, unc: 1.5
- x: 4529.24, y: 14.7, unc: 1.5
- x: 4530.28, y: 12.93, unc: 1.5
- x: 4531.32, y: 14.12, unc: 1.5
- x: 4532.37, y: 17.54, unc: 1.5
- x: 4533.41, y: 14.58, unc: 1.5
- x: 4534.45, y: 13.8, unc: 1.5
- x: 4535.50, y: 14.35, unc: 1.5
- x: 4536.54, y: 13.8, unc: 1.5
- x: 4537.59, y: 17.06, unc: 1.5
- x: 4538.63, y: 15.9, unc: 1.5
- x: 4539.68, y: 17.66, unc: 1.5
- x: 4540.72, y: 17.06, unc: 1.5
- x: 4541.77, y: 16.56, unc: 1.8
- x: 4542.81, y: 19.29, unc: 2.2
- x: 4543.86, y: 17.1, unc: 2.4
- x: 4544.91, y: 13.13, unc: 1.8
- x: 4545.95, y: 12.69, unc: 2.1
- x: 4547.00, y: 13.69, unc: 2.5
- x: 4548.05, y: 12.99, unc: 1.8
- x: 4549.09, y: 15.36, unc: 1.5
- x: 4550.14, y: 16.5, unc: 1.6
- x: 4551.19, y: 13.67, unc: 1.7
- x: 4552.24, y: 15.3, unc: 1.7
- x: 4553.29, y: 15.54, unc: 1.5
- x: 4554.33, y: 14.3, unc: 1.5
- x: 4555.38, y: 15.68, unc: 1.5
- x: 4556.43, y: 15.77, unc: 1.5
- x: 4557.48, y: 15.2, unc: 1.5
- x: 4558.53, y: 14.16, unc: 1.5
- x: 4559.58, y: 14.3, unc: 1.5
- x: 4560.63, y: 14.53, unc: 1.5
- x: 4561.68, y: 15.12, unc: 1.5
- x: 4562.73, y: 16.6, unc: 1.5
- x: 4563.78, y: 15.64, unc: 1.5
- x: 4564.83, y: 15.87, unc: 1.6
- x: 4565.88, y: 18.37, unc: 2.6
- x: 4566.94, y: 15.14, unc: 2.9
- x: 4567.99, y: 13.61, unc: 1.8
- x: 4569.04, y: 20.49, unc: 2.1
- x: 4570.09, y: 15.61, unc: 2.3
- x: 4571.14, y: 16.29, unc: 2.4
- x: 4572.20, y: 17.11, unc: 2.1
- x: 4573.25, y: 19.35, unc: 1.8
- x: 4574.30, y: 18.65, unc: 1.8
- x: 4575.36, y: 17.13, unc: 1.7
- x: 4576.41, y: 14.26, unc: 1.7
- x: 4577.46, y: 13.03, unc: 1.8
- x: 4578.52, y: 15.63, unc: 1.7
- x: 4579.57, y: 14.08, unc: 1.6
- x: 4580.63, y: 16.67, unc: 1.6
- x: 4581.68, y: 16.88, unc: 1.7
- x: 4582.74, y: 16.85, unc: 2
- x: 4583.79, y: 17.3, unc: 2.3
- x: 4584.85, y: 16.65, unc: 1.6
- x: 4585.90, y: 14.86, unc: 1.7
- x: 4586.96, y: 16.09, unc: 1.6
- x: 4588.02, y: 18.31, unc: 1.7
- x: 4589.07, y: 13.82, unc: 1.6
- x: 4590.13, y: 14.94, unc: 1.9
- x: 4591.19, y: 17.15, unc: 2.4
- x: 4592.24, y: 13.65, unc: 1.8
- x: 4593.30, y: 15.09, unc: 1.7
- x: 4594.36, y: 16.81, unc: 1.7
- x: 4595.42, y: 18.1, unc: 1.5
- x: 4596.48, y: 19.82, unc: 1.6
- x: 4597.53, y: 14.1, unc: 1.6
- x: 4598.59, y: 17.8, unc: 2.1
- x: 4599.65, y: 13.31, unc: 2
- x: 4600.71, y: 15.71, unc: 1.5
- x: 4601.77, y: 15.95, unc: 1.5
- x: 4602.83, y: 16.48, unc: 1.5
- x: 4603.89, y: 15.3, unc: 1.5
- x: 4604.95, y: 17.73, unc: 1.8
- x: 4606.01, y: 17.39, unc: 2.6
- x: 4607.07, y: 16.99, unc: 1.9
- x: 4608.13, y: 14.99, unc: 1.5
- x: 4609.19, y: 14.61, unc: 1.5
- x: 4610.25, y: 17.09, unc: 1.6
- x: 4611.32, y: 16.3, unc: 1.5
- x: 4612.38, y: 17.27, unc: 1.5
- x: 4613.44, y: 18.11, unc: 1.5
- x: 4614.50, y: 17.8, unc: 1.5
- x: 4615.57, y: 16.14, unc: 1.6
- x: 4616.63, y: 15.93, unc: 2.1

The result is 0.36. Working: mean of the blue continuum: 15.6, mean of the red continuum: 16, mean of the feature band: 15.6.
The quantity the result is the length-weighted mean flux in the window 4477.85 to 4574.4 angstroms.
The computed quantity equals 15.6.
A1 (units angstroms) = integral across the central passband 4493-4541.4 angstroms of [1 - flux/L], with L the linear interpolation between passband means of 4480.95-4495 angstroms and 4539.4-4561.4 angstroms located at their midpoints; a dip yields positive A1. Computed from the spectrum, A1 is -2.4 angstroms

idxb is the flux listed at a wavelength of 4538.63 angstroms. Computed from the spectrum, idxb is 15.9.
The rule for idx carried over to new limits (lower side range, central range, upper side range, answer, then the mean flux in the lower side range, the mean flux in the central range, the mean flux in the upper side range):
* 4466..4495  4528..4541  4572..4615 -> 0.4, 15.1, 15.2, 16.3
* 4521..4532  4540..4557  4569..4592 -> 0.5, 15.4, 15.3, 16.3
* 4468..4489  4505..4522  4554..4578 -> -0.6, 15.4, 16.1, 15.9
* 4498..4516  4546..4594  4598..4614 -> 1.4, 15.9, 15.7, 16.3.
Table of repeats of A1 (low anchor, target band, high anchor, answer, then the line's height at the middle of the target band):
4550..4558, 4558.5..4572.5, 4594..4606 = -0.4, 15.5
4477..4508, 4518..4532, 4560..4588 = 0.2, 15.8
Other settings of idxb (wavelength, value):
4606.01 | 17.39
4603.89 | 15.3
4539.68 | 17.66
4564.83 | 15.87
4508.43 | 17.07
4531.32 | 14.12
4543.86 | 17.1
